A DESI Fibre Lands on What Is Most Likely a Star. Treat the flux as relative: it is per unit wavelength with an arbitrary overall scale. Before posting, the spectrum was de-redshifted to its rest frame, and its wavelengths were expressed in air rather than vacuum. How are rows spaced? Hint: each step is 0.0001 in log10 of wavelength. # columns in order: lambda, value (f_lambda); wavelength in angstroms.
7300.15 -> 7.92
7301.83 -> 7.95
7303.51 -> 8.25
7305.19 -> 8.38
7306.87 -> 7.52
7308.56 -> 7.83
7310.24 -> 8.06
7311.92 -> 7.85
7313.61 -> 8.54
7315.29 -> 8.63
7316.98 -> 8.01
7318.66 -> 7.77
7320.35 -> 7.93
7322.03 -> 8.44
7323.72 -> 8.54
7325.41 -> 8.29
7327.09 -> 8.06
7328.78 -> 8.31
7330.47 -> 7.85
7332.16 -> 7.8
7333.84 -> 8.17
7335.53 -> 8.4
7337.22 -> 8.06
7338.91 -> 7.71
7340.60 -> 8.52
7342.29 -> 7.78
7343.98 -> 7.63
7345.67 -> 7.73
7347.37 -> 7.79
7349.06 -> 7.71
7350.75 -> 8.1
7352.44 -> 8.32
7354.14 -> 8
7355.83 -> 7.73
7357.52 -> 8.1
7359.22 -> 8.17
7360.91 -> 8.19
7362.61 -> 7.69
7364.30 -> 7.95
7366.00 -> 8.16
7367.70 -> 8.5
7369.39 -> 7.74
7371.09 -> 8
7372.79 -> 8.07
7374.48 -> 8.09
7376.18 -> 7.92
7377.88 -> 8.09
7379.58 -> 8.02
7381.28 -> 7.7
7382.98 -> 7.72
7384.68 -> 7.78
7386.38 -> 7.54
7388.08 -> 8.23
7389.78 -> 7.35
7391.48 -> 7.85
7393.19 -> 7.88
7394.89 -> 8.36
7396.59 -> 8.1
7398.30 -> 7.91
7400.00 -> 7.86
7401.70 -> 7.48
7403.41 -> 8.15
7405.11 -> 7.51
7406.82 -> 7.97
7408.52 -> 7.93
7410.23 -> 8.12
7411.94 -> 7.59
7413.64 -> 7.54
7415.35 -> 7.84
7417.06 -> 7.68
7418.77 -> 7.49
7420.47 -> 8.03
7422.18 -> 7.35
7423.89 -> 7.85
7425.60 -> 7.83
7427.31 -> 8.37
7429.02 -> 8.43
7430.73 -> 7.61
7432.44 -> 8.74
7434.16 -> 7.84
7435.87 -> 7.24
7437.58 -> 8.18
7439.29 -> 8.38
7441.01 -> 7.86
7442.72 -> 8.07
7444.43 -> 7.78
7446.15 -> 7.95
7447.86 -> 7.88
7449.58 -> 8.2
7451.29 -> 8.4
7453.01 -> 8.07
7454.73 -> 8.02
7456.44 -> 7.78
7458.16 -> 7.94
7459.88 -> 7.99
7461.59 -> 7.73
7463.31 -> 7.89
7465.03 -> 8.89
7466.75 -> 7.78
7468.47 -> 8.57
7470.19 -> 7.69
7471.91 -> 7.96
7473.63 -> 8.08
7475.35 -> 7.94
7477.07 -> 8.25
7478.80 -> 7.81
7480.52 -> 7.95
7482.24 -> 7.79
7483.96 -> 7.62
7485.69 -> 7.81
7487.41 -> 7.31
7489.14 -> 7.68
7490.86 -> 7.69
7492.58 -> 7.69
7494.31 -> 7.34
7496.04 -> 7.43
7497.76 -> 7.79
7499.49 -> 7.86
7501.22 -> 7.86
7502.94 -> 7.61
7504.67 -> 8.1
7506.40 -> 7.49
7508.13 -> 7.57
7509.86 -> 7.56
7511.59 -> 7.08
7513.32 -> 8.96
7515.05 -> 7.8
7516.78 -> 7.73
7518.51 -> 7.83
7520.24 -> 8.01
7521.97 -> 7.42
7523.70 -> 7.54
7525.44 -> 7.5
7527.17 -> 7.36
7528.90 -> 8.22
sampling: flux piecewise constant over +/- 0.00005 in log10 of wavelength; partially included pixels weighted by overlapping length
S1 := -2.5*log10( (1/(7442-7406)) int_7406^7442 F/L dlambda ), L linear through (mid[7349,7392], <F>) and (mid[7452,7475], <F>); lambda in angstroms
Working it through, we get 0.01 mag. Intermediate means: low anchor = 7.96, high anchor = 8.03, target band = 7.9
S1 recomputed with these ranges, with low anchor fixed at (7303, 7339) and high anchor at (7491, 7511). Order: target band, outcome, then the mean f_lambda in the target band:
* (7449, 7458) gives -0.04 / 8.08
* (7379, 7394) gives 0.02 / 7.78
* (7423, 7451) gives -0.03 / 8.02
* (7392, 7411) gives 0.00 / 7.93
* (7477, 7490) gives -0.01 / 7.74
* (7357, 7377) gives -0.01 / 8.05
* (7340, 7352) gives 0.02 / 7.9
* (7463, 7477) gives -0.05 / 8.12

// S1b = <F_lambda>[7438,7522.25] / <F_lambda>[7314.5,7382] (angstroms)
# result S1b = 0.98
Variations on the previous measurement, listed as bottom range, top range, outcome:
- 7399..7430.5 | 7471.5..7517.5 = 0.99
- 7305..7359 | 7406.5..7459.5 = 0.99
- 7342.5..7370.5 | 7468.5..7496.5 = 0.98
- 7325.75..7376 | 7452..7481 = 1.00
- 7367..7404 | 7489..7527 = 0.97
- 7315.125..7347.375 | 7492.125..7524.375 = 0.96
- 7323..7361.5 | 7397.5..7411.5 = 0.98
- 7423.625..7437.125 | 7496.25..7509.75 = 0.97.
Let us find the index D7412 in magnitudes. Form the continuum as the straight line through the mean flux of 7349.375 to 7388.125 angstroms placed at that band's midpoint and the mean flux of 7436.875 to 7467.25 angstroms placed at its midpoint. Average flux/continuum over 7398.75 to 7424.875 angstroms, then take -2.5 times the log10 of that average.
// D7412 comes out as 0.035 mag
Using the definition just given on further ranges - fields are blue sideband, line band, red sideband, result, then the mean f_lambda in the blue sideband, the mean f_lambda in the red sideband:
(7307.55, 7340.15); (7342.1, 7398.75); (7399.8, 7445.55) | 0.01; 8.12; 7.88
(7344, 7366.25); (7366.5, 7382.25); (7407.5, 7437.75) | -0.01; 7.95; 7.86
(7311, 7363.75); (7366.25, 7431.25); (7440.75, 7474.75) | 0.02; 8.06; 8.03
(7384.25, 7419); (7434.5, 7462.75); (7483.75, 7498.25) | -0.04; 7.82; 7.59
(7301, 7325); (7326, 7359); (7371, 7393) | 0.00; 8.12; 7.87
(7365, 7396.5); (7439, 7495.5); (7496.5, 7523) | -0.01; 7.95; 7.77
